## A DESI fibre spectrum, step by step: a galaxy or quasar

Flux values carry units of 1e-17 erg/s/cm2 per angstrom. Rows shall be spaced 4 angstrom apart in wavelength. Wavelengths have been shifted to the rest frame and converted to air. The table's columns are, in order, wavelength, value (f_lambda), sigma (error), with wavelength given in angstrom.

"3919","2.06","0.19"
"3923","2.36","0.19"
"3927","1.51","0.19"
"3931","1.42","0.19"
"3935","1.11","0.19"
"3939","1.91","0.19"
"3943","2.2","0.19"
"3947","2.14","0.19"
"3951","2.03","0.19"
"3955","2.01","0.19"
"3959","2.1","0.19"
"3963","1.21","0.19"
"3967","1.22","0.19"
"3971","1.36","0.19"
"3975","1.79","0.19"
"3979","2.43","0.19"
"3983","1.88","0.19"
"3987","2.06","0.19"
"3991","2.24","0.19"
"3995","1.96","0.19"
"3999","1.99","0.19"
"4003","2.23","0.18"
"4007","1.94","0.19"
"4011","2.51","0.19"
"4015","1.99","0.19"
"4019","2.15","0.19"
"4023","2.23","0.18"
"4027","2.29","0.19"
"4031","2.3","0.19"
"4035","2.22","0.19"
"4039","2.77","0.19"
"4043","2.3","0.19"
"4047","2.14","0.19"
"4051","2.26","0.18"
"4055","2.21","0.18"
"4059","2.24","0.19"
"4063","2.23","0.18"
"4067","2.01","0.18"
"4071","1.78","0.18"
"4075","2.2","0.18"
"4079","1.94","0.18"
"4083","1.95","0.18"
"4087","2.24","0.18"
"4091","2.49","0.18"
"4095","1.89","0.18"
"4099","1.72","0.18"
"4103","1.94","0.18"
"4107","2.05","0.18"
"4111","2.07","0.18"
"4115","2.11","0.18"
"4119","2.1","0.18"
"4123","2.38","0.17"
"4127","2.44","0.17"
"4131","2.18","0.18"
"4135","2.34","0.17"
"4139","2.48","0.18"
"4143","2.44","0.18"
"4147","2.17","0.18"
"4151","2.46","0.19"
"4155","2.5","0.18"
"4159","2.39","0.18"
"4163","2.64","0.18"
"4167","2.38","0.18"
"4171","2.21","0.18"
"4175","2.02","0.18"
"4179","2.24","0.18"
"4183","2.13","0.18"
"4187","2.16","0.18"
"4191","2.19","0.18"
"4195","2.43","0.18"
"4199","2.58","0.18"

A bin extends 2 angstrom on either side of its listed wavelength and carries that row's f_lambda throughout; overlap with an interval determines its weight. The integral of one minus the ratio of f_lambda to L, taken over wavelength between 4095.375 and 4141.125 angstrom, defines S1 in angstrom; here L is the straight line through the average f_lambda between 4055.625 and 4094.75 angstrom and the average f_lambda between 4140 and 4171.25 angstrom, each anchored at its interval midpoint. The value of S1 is 2.4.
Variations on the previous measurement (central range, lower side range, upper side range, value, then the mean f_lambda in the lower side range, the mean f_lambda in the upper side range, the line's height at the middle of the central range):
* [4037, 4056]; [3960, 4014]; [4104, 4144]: -2.6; 1.91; 2.25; 2.06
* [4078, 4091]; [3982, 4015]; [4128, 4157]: 0.8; 2.1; 2.37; 2.26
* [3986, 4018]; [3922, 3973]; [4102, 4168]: -3.8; 1.72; 2.3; 1.89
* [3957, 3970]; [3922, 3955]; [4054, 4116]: 2.6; 1.83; 2.06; 1.87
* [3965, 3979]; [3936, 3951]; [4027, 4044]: 3.5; 2.01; 2.39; 2.13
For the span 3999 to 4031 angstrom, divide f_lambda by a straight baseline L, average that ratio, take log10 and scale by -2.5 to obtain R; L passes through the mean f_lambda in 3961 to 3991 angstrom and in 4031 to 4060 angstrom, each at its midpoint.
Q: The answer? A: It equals -0.06 mag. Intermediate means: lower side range 1.74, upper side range 2.31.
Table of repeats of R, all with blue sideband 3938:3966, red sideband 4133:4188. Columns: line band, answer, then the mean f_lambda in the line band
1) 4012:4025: -0.05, 2.15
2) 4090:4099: 0.07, 2.05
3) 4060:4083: 0.06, 2.03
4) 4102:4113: 0.10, 2.03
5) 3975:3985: -0.06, 2.08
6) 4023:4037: -0.10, 2.26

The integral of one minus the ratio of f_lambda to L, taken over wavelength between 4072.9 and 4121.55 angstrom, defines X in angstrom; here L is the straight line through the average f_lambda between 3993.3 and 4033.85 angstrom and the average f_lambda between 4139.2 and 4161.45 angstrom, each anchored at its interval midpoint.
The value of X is 5.2 angstrom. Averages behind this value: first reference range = 2.16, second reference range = 2.4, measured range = 2.06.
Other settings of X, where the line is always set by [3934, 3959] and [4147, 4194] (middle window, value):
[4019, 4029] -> -0.8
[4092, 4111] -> 2.1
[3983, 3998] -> -0.3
